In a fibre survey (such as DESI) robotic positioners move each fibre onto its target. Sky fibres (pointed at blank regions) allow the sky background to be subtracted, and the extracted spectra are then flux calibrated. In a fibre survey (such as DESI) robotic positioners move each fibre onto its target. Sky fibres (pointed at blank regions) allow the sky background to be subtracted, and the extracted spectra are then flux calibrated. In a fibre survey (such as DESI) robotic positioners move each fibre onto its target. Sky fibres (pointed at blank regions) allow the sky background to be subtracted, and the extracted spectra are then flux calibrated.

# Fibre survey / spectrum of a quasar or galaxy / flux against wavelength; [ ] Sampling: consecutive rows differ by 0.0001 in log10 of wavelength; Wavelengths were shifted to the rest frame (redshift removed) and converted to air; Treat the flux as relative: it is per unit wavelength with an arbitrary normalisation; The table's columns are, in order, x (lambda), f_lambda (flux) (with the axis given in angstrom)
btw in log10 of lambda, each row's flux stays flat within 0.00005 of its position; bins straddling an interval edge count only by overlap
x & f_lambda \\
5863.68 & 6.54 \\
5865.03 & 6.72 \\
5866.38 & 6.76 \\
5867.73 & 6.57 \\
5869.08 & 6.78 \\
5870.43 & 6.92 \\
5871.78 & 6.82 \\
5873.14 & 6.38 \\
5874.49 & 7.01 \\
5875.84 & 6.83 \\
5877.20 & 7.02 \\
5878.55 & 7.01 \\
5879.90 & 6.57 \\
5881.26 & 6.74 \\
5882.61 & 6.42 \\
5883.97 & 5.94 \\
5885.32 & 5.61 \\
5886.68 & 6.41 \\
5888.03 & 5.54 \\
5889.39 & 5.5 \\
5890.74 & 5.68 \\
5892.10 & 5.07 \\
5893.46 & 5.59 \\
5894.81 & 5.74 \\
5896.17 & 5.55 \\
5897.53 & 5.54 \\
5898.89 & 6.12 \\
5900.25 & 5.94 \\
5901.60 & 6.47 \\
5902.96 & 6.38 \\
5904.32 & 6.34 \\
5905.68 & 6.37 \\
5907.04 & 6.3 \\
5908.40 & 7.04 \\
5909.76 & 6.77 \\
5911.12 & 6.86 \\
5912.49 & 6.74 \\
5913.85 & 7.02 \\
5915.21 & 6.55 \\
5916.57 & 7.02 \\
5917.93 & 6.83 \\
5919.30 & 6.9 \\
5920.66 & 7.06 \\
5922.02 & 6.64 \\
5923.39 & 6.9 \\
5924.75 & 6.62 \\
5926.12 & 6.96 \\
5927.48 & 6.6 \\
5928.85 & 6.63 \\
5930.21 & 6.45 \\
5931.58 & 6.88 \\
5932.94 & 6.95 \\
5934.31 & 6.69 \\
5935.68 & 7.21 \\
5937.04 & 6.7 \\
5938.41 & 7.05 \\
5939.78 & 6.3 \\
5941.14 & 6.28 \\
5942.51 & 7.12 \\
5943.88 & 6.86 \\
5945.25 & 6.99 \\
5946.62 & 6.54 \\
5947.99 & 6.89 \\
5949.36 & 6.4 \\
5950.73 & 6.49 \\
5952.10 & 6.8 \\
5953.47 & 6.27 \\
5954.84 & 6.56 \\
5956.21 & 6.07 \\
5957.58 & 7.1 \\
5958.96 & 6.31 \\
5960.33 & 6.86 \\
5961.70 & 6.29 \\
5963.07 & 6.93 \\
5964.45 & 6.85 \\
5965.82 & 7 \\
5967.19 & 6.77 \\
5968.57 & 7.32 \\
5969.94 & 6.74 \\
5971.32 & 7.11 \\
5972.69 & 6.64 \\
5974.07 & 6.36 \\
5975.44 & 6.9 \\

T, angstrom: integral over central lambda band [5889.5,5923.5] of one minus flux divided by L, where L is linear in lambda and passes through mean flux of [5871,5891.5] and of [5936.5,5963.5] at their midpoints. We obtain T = 0.6 angstrom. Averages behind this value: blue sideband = 6.36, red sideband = 6.64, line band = 6.35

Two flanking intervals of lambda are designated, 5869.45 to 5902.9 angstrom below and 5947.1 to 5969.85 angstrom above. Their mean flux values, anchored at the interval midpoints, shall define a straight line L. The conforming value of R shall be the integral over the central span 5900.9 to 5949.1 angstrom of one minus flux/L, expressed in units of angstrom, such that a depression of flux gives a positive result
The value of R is -2.1 angstrom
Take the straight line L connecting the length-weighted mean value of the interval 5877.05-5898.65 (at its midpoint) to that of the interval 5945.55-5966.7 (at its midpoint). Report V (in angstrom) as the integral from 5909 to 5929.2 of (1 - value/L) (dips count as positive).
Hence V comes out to -1.7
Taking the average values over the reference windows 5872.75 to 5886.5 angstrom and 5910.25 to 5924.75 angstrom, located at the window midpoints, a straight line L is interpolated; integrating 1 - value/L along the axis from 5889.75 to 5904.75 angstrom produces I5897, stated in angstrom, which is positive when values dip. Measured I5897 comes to 1.9 angstrom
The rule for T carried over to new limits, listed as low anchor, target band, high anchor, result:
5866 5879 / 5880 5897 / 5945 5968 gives 2.4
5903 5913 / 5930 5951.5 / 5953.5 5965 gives -0.5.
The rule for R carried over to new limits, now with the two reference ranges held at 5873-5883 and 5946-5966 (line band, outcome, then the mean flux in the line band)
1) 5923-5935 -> -0.1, 6.74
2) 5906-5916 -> -0.1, 6.74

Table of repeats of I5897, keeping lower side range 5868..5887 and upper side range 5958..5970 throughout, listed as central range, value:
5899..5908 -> 0.5 angstrom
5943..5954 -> 0.1 angstrom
